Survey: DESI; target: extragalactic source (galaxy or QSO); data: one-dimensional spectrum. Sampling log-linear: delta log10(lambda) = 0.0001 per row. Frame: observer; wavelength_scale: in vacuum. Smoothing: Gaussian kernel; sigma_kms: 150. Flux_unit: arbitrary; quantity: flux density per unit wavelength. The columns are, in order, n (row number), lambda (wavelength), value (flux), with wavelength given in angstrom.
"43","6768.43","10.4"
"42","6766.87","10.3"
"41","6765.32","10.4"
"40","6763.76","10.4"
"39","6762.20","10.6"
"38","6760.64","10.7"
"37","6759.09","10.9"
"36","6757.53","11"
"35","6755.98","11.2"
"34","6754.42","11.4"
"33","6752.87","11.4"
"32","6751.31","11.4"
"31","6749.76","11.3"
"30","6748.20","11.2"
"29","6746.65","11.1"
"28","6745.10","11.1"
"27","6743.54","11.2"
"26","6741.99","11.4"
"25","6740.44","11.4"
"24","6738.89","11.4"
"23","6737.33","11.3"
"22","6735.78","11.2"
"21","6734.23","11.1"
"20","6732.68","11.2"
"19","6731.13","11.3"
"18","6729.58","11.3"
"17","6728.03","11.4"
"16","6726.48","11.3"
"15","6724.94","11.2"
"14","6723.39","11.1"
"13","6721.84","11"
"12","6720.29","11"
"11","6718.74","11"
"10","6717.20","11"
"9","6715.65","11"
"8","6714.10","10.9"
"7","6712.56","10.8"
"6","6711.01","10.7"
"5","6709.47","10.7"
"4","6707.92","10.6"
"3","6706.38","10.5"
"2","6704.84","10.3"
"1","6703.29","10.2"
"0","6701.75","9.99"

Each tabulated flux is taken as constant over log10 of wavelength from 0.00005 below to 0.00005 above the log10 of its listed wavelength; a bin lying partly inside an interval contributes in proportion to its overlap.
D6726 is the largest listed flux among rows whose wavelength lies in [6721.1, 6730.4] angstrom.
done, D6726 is 11.4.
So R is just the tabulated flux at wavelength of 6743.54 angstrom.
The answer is 11.2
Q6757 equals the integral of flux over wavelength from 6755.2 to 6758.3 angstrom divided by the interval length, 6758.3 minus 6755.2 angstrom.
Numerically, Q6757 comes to 11.1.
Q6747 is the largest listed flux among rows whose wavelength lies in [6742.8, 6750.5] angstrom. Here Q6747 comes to 11.3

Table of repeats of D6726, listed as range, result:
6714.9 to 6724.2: 11.1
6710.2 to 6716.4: 11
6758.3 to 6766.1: 10.9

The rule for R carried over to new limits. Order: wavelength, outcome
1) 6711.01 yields 10.7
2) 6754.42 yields 11.4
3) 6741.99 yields 11.4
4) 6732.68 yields 11.2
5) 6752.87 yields 11.4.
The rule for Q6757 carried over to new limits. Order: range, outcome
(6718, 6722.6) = 11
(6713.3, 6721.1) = 11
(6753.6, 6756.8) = 11.3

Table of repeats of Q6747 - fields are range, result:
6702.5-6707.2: 10.5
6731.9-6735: 11.2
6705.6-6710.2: 10.7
